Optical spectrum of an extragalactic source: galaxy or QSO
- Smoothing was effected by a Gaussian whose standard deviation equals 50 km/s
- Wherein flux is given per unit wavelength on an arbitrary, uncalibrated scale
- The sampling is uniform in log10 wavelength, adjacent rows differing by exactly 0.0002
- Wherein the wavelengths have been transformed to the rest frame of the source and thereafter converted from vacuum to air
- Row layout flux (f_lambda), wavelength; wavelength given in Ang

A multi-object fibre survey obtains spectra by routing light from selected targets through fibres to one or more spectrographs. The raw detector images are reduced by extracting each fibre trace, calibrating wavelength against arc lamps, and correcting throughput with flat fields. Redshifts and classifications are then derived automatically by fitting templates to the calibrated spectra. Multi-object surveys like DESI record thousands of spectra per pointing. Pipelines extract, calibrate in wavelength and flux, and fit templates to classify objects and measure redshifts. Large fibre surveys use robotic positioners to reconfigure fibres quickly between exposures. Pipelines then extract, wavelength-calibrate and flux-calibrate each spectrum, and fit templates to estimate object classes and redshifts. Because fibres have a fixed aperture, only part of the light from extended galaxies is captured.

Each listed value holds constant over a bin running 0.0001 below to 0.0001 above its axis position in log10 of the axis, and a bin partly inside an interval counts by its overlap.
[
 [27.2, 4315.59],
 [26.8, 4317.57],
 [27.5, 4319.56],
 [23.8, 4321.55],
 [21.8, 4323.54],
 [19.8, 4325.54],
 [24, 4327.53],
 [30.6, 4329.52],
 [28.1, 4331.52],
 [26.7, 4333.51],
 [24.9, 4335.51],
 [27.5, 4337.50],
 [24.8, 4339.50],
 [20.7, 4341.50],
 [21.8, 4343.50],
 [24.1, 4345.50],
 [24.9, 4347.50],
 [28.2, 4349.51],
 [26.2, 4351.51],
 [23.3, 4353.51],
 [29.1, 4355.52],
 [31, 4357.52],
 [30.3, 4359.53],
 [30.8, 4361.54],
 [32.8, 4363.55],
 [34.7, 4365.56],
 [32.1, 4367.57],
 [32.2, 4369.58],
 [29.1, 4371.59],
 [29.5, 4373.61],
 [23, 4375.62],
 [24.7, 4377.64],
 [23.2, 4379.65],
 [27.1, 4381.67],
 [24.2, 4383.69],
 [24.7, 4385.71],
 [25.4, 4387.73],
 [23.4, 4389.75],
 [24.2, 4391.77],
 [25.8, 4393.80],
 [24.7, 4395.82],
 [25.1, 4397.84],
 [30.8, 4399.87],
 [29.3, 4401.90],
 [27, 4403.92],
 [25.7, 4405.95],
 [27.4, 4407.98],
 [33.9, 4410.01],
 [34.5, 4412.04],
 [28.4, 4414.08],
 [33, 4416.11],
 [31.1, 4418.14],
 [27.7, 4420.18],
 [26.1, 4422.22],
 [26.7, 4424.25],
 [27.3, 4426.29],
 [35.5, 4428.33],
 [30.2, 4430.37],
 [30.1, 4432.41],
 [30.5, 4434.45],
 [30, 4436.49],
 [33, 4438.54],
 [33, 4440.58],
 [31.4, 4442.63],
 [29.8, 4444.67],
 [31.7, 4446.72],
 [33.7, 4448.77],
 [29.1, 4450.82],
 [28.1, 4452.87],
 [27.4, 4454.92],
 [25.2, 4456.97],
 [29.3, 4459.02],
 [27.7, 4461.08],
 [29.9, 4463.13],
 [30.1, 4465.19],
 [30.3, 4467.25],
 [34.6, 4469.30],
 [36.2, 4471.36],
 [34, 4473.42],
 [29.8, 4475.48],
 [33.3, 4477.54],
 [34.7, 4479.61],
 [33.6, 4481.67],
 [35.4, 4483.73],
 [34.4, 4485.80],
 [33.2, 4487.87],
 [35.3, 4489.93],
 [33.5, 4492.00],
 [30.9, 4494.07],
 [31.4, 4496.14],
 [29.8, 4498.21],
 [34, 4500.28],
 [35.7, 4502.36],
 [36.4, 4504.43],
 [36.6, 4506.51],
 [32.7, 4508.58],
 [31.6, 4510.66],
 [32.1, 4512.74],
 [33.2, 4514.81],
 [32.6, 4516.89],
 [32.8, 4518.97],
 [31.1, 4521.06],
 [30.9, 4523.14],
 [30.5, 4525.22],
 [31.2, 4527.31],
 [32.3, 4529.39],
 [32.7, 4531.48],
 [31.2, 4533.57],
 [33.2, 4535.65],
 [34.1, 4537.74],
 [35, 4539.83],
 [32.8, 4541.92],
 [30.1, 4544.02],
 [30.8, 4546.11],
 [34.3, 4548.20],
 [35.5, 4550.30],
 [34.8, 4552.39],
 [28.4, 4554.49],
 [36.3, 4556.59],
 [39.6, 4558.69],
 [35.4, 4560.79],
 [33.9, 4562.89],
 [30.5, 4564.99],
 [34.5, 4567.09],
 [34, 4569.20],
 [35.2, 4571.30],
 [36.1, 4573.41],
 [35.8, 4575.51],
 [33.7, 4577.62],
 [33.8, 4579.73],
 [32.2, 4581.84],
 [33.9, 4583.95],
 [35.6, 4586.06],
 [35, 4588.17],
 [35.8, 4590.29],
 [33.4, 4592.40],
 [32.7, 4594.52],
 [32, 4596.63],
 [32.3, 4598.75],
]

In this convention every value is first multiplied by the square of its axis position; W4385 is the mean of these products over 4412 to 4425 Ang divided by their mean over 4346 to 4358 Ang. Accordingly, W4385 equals 1.1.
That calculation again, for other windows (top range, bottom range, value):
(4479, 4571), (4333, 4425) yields 1.29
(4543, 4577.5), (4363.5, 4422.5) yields 1.31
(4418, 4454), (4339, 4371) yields 1.12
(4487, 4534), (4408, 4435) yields 1.12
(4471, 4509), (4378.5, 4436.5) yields 1.25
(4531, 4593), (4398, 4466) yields 1.21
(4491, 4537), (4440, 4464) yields 1.13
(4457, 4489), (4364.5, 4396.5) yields 1.26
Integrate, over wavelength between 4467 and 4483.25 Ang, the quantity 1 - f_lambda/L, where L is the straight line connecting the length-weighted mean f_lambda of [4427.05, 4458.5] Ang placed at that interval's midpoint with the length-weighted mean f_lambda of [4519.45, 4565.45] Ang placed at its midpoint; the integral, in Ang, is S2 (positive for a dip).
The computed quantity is -1.1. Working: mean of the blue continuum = 30.5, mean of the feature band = 33.5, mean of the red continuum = 33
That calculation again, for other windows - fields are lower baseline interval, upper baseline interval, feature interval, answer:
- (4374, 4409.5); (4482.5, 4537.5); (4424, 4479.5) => -2.6 Ang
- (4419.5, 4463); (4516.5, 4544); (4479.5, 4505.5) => -2.1 Ang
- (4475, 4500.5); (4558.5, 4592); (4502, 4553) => 1.2 Ang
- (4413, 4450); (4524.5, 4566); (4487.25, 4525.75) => -0.8 Ang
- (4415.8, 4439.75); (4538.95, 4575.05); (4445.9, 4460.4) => 0.8 Ang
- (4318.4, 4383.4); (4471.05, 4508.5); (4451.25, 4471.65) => 1.7 Ang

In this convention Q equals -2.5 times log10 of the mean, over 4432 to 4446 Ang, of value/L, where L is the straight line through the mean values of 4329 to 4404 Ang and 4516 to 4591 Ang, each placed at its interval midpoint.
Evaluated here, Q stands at -0.06 mag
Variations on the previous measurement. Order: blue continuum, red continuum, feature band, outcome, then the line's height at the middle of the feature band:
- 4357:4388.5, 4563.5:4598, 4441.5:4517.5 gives -0.03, 31.3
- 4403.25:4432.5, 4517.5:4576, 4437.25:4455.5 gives -0.01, 30.5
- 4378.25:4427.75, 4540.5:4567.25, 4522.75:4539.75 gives 0.01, 32.7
